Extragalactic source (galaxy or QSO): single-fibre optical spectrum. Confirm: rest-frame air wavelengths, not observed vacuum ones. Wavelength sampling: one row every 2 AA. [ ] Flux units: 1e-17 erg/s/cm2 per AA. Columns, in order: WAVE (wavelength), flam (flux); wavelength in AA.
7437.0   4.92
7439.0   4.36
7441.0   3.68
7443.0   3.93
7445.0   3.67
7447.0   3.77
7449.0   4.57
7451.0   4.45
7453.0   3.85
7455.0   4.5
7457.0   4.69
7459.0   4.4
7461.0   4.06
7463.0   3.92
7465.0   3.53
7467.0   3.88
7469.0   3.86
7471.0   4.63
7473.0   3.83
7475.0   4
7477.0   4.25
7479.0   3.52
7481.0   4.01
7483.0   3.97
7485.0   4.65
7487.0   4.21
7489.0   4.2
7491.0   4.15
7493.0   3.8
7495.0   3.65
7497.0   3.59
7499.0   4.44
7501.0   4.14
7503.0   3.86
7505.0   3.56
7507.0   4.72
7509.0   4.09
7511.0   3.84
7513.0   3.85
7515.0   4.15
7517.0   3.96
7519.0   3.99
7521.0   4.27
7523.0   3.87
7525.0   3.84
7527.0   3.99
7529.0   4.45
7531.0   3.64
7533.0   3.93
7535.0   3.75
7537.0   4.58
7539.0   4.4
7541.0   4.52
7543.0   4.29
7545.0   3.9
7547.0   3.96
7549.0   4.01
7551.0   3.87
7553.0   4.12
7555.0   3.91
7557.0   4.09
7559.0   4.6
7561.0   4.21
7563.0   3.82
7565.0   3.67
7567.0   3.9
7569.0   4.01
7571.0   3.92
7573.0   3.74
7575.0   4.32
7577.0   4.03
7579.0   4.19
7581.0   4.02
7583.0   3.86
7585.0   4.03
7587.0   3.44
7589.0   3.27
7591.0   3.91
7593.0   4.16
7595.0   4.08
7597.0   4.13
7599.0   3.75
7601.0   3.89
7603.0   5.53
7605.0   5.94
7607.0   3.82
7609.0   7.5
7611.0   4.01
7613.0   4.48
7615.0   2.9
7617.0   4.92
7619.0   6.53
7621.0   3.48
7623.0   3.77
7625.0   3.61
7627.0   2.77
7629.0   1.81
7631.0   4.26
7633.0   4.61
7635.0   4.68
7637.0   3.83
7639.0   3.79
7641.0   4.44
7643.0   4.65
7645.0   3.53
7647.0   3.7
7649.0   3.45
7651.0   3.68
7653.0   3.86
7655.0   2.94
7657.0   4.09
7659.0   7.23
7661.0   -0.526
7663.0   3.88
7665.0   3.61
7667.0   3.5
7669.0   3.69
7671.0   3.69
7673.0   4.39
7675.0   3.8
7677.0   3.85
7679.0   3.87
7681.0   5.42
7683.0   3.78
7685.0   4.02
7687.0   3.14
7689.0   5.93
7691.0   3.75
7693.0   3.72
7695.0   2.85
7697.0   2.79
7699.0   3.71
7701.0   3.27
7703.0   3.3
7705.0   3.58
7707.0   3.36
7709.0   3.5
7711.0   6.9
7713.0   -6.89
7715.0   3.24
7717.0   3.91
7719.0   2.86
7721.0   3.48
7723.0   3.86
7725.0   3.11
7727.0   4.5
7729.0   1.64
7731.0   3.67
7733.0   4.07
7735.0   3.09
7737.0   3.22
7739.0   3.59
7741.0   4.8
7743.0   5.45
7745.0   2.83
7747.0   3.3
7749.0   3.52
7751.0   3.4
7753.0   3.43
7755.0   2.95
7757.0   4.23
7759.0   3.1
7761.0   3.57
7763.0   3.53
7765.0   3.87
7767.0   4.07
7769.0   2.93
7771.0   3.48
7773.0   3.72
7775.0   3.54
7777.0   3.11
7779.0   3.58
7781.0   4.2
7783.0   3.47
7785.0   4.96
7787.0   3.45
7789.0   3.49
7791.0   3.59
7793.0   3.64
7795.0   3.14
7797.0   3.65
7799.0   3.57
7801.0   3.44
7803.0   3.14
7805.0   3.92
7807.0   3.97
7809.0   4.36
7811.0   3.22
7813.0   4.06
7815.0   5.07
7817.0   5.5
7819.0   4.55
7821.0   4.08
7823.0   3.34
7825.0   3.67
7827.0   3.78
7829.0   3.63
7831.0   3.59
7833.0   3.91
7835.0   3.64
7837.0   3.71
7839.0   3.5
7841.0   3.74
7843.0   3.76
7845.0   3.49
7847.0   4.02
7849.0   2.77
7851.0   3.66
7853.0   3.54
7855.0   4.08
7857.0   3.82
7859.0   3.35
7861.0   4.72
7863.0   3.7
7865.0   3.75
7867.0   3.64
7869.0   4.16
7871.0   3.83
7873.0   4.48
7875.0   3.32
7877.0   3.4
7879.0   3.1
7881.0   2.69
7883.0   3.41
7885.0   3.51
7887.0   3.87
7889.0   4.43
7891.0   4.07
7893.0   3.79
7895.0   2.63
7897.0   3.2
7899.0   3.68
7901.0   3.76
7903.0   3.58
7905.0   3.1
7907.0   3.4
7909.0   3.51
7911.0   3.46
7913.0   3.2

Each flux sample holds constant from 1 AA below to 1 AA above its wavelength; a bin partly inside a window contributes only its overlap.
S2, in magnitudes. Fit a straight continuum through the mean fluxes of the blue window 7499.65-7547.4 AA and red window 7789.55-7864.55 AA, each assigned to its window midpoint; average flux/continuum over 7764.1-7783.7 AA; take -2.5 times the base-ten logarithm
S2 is 0.07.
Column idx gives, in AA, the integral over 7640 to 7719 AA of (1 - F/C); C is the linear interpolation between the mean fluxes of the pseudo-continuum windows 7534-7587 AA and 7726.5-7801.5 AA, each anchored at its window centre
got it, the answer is 5.1 AA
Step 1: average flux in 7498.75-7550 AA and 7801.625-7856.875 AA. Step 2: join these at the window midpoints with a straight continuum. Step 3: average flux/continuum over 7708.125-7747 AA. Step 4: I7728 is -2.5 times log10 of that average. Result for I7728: 0.22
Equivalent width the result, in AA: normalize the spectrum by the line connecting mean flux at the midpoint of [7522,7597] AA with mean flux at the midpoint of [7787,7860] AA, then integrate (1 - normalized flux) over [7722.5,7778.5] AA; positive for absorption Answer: 3.99 AA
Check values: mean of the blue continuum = 4.01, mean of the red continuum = 3.76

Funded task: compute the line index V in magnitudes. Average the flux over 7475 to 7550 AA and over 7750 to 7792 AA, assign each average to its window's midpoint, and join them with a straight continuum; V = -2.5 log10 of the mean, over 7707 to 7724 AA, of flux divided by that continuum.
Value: 0.36 mag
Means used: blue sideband 4.05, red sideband 3.6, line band 2.65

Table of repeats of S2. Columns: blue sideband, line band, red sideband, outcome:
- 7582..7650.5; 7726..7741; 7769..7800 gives 0.084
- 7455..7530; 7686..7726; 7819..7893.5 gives 0.213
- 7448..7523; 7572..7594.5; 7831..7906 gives 0.016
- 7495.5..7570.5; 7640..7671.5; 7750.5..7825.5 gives 0.053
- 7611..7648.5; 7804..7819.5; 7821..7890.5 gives -0.157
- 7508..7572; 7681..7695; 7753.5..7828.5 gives -0.054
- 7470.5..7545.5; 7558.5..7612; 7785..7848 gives -0.056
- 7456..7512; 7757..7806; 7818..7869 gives 0.057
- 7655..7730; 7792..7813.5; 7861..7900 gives -0.023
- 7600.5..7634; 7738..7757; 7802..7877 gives 0.092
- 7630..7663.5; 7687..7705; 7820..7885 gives 0.059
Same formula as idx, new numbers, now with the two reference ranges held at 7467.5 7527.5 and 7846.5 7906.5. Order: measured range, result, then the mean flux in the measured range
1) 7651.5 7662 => 0.91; 3.53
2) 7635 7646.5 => -0.62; 4.09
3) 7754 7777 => 1.36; 3.53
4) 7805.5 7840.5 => -2.70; 3.97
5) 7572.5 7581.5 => -0.31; 4.08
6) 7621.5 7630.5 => 1.86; 3.09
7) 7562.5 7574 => 0.32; 3.84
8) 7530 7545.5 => -0.57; 4.13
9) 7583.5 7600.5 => 0.35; 3.85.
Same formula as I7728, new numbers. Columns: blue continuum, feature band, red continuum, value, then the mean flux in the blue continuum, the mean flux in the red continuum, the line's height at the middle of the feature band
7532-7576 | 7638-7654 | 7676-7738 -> -0.07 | 4.07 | 3.37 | 3.65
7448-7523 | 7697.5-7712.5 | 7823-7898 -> 0.08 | 4.08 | 3.65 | 3.83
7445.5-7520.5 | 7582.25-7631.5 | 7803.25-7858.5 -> -0.04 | 4.07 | 3.85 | 3.99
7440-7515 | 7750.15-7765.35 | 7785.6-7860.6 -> 0.10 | 4.05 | 3.77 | 3.82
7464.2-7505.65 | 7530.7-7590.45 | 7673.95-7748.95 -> -0.05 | 3.99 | 3.47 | 3.82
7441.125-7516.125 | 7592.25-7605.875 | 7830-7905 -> -0.15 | 4.05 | 3.65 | 3.93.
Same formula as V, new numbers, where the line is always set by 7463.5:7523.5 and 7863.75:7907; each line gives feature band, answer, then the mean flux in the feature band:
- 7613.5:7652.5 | -0.02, 3.92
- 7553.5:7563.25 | -0.05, 4.15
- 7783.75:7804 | 0.02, 3.61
